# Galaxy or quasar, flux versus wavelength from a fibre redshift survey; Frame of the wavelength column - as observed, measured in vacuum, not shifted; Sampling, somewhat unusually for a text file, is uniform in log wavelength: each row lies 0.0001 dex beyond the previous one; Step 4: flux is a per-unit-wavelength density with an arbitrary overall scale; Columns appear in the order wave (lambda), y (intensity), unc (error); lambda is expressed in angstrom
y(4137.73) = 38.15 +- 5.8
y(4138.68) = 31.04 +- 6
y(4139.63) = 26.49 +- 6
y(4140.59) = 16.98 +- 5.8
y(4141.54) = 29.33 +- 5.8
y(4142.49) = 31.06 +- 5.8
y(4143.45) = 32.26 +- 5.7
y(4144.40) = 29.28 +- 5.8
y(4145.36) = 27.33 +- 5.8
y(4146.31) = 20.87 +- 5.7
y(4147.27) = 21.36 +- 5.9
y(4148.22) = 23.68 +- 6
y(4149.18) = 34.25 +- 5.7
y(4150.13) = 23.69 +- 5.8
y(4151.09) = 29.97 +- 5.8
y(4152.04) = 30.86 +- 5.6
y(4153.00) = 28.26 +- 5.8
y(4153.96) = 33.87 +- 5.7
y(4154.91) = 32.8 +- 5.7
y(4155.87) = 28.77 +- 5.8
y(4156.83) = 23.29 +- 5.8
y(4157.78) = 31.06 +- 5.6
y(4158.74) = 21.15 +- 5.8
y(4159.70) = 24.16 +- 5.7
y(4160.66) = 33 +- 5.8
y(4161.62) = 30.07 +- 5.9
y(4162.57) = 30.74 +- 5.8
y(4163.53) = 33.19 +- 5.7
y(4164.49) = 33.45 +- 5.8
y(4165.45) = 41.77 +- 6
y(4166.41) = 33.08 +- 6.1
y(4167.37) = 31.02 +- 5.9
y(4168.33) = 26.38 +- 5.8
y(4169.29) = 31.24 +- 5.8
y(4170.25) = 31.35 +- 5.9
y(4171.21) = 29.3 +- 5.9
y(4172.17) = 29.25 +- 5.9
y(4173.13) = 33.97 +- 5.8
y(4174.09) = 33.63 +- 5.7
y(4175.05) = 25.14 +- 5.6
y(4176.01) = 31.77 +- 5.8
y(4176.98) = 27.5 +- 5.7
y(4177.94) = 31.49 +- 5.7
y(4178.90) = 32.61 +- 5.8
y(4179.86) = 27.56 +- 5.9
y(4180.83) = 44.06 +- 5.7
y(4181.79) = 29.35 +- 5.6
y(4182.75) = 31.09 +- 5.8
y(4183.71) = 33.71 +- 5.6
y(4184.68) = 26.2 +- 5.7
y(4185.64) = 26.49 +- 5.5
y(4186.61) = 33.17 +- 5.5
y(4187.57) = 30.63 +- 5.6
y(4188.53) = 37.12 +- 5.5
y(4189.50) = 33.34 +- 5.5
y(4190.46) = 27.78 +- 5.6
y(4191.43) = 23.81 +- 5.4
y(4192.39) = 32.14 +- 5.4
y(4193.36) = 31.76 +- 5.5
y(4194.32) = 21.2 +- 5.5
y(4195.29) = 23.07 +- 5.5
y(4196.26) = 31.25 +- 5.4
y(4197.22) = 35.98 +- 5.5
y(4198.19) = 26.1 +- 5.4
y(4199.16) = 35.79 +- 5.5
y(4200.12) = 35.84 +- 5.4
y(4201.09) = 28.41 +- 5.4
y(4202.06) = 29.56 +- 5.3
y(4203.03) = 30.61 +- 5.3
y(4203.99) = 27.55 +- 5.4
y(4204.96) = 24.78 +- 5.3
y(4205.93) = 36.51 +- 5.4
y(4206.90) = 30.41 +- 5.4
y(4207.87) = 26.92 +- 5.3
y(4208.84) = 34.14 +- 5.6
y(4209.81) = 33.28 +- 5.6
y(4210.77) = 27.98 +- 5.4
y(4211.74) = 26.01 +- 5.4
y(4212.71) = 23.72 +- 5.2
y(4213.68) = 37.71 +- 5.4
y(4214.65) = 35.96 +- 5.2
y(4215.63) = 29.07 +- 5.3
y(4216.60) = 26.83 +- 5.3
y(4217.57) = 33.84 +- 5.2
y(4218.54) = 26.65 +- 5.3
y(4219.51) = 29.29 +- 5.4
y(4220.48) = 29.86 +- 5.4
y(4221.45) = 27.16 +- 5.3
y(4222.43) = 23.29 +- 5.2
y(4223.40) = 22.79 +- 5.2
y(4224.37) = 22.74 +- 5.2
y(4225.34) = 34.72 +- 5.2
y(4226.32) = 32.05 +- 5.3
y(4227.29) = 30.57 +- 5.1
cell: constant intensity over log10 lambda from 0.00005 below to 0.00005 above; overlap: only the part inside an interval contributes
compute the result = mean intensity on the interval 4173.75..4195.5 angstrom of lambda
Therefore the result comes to 30.3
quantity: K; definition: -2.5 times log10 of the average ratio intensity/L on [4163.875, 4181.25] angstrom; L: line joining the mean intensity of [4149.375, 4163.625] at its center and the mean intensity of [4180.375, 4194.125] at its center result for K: -0.06 mag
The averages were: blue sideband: 29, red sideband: 31.3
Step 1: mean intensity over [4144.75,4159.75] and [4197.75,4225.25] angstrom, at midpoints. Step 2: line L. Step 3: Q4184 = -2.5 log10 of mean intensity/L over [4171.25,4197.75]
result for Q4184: -0.076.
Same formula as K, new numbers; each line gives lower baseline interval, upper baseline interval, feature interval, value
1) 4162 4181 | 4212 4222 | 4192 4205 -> 0.03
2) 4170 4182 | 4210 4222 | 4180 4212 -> 0.00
